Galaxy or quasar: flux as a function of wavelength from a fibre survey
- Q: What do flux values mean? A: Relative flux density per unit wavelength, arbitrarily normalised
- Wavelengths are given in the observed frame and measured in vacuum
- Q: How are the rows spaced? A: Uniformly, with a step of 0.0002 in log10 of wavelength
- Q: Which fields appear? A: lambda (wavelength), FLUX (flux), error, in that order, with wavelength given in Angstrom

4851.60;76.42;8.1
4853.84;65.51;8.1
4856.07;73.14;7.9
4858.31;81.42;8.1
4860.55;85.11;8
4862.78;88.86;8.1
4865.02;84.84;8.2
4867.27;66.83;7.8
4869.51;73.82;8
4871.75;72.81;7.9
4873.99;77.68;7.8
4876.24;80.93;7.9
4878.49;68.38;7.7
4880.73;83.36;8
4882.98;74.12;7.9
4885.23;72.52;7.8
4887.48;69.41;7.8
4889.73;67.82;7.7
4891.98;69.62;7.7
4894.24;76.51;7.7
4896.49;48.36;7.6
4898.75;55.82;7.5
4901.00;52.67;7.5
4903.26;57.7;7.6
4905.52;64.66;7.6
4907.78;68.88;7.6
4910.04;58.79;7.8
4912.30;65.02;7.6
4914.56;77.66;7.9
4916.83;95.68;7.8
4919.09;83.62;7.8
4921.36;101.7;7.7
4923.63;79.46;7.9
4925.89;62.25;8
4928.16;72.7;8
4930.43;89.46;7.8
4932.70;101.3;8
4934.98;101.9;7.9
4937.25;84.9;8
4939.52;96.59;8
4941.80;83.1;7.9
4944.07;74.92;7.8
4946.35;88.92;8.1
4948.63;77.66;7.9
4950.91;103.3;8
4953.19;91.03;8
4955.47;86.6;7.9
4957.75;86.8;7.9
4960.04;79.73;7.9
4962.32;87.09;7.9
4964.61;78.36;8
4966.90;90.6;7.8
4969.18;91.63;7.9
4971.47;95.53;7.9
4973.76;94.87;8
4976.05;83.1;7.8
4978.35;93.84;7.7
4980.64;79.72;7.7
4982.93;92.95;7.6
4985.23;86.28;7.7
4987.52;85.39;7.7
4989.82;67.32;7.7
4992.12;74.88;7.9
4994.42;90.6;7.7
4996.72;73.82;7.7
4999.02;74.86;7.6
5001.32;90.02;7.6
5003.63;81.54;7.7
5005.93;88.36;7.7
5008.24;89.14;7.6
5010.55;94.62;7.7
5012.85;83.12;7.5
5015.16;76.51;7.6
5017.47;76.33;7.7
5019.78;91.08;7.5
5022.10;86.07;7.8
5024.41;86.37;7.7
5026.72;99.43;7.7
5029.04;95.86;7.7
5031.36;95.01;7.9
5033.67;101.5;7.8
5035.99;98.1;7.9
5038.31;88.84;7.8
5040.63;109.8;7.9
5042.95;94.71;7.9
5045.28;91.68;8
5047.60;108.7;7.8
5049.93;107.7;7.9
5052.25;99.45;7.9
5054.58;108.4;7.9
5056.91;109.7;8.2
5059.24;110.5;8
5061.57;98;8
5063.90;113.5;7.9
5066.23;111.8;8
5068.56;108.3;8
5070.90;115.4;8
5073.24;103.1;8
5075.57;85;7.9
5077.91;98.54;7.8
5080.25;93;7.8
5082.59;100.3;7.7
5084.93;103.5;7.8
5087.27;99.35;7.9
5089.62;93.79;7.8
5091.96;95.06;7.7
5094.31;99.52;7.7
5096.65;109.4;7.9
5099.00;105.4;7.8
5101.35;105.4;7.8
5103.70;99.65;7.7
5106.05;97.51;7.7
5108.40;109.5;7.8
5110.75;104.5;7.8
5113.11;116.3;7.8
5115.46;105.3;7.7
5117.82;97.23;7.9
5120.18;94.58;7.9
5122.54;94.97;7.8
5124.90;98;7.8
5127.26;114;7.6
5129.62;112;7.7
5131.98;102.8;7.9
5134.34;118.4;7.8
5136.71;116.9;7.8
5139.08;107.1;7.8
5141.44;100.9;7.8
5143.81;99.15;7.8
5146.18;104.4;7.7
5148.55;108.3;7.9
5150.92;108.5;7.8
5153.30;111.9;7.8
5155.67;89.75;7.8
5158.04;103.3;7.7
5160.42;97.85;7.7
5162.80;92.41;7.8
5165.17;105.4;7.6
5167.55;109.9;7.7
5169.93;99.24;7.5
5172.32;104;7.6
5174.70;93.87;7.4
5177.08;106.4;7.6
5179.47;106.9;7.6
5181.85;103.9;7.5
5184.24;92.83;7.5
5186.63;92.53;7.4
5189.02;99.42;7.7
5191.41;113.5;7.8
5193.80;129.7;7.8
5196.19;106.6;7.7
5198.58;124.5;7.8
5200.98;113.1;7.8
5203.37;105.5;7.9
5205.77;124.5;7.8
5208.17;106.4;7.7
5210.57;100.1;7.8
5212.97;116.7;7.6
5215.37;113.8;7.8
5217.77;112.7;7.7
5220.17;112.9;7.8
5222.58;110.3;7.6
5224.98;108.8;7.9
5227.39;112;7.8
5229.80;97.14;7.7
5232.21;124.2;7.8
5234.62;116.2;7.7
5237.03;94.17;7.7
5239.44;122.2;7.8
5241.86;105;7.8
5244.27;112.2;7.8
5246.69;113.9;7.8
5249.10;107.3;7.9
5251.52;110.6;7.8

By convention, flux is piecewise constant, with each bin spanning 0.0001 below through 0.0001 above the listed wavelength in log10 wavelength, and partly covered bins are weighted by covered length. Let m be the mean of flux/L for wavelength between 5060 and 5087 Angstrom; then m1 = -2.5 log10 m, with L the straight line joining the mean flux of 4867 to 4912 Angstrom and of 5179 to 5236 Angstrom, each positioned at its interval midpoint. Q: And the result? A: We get -0.116 mag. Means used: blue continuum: 68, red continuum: 110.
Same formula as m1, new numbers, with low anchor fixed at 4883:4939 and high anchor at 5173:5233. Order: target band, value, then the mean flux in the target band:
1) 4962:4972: -0.094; 88.3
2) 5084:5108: -0.053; 101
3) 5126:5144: -0.088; 109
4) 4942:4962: -0.089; 86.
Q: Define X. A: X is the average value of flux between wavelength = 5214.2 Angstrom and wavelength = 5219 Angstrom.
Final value 113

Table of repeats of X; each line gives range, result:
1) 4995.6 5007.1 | 81.7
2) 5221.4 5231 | 107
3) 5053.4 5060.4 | 109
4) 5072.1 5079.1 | 95.6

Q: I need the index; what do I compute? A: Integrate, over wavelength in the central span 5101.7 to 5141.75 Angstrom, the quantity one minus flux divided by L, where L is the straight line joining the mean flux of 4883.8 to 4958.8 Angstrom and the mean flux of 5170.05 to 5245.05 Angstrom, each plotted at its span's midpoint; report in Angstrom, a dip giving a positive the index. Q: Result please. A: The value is -2.31 Angstrom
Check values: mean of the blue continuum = 77.8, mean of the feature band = 105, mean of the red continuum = 109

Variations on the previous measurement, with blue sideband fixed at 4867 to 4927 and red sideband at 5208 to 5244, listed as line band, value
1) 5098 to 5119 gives -1.8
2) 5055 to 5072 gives -3.4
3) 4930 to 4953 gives -4.1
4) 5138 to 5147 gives -0.2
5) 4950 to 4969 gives -2.2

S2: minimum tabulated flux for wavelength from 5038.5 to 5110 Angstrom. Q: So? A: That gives 85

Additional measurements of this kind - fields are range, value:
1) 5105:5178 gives 89.75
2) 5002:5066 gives 76.33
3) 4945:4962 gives 77.66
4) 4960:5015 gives 67.32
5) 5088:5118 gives 93.79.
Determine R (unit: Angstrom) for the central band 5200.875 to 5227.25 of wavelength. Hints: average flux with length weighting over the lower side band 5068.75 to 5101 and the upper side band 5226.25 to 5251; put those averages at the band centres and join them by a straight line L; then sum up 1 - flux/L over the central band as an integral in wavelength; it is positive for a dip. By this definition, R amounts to -0.6 Angstrom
